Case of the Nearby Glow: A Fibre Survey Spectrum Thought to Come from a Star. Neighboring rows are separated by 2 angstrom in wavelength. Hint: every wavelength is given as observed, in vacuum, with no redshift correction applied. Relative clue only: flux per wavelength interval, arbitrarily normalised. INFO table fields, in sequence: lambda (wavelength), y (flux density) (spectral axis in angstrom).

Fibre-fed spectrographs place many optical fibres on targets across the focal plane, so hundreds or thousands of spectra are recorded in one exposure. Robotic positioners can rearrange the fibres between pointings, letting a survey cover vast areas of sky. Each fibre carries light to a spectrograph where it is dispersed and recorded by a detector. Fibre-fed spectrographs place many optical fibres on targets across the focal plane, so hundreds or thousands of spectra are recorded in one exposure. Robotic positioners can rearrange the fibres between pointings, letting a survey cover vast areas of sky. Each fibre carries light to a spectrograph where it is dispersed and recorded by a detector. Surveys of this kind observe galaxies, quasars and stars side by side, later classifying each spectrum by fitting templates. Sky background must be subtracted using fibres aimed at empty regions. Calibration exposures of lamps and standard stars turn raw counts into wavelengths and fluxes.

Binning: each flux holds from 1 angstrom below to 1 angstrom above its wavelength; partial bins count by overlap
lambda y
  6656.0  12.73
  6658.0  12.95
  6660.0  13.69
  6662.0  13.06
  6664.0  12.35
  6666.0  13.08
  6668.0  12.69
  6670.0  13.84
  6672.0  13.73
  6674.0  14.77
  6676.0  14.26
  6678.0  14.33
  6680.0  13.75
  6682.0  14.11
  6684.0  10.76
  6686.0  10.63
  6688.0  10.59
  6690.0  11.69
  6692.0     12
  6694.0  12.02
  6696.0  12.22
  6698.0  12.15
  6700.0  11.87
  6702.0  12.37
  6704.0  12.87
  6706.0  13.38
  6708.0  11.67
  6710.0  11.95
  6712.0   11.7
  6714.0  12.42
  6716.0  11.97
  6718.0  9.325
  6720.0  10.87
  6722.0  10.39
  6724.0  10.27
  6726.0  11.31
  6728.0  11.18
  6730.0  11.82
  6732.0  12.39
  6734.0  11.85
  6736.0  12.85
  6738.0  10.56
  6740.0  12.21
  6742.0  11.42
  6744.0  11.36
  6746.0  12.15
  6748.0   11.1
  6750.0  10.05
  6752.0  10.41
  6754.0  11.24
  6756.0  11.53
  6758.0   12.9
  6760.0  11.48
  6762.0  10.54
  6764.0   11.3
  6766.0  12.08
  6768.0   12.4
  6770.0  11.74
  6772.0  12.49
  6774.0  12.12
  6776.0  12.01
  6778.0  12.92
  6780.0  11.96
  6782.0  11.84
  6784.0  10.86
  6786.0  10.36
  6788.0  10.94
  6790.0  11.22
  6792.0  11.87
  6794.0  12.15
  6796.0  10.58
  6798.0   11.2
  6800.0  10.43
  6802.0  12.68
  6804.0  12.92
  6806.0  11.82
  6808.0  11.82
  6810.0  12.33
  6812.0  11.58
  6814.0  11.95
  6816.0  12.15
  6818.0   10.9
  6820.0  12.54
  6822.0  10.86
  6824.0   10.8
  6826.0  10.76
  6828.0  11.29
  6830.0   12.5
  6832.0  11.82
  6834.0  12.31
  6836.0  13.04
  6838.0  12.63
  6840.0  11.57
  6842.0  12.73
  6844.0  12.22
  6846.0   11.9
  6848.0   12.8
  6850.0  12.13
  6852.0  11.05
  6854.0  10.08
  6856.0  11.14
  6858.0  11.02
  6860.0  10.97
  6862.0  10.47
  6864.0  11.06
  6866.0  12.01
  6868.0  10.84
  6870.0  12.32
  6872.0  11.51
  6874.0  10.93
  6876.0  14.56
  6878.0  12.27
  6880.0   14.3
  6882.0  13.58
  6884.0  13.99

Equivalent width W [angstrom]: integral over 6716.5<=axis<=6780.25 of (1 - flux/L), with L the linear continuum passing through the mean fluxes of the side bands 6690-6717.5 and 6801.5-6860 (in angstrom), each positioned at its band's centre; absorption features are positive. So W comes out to 2.7 angstrom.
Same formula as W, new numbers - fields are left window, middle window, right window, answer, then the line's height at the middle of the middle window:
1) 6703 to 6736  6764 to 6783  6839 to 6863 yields -0.9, 11.6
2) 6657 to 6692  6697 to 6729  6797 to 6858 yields 2.6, 12.6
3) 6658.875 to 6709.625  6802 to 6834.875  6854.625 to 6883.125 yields 0.9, 12.1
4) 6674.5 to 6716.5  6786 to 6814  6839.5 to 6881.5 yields 0.9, 12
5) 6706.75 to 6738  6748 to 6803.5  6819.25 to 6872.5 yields 0.0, 11.5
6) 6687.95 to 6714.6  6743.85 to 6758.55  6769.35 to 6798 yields 0.7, 11.8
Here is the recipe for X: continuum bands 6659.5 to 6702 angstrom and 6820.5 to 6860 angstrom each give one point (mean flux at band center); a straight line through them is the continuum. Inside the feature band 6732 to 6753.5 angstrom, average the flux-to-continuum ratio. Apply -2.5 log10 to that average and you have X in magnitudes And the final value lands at 0.082 mag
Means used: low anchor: 12.7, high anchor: 11.7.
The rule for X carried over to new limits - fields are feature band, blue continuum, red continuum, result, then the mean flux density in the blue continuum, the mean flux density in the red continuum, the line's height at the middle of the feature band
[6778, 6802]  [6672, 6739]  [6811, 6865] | 0.04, 12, 11.6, 11.8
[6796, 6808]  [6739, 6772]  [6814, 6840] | 0.00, 11.5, 11.8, 11.7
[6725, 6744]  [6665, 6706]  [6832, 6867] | 0.06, 12.7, 11.7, 12.4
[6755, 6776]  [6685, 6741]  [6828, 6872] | -0.02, 11.7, 11.7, 11.7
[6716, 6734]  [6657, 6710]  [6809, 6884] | 0.13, 12.7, 11.9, 12.5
